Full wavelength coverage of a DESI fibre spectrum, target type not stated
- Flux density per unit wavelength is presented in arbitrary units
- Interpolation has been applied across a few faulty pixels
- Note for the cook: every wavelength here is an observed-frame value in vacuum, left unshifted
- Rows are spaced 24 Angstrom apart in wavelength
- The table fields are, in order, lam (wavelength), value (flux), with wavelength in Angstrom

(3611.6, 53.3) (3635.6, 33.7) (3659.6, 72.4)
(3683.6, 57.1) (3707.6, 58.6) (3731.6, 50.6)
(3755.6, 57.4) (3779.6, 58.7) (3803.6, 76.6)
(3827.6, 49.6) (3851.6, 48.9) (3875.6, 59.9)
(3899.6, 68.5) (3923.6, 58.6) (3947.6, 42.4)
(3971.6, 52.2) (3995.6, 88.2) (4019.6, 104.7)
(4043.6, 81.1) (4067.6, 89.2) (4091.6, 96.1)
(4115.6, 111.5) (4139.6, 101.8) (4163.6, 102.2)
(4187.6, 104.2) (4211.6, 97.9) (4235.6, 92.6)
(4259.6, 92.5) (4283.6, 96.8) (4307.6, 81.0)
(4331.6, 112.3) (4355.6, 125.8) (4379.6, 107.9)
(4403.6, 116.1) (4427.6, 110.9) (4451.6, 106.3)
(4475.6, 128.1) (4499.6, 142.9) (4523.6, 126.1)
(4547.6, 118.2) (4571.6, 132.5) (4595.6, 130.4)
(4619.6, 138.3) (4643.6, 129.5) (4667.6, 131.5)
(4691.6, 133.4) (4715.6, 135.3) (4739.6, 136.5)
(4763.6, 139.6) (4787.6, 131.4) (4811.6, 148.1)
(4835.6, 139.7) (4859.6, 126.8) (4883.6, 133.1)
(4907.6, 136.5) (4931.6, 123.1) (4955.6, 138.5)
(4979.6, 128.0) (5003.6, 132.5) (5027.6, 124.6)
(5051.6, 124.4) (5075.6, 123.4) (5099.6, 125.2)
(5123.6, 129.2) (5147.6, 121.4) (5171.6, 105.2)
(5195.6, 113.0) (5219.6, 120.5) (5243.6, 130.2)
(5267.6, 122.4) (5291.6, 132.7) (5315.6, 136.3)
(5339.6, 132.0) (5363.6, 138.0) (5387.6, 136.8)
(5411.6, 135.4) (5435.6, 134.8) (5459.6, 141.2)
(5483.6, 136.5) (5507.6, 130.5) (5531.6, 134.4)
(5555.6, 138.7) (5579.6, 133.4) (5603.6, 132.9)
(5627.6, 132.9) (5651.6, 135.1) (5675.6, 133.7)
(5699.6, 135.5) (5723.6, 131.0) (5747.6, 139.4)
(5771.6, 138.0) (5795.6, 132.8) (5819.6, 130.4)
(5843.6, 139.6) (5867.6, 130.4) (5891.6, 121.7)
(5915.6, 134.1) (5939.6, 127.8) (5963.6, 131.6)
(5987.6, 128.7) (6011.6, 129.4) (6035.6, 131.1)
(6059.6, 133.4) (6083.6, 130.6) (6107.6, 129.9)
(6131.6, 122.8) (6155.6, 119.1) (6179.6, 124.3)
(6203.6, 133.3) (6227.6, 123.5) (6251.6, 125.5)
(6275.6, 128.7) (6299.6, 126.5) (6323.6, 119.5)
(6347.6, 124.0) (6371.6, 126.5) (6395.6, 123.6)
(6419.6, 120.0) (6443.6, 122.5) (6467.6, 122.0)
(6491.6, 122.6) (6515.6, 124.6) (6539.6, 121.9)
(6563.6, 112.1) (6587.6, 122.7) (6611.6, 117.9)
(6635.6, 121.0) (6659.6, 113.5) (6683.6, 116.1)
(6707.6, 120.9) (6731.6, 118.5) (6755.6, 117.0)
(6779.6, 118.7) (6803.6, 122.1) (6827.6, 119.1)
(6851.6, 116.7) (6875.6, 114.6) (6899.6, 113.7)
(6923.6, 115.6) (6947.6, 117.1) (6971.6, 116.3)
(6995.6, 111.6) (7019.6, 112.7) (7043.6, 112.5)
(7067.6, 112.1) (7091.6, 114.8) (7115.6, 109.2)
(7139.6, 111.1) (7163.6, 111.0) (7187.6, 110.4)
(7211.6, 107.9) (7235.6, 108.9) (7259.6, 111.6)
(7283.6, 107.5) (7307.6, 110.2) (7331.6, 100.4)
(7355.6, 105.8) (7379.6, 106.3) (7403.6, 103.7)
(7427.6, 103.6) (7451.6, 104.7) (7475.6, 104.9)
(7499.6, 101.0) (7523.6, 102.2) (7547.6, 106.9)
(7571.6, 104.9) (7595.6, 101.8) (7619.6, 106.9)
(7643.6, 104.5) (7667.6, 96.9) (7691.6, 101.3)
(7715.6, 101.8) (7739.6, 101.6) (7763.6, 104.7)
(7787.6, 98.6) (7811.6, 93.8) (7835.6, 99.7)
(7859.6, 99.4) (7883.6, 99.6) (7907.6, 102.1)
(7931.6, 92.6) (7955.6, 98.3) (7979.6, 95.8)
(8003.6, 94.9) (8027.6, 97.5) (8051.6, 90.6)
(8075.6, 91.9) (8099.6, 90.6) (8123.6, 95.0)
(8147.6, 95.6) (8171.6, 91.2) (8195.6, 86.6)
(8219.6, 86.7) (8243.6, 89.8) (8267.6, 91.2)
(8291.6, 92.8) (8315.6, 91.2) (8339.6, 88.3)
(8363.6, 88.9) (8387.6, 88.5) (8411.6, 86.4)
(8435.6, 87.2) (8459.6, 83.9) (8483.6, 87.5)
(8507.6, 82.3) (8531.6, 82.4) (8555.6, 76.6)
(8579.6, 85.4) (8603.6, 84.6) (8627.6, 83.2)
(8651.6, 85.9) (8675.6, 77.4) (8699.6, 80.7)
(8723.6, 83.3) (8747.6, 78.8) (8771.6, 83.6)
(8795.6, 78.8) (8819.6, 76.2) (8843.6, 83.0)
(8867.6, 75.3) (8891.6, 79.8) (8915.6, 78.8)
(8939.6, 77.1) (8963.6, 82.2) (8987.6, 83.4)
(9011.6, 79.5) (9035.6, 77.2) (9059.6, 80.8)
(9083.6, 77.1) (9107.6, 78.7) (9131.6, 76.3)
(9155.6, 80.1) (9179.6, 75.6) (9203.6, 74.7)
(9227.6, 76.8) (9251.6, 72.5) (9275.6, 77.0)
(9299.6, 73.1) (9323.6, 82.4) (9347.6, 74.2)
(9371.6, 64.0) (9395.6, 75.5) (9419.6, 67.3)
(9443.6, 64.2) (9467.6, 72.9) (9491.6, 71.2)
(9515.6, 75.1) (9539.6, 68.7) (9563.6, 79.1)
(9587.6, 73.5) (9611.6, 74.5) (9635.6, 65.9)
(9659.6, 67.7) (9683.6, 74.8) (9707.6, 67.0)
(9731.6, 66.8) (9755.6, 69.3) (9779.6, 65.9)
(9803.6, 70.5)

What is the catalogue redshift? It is 0.000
